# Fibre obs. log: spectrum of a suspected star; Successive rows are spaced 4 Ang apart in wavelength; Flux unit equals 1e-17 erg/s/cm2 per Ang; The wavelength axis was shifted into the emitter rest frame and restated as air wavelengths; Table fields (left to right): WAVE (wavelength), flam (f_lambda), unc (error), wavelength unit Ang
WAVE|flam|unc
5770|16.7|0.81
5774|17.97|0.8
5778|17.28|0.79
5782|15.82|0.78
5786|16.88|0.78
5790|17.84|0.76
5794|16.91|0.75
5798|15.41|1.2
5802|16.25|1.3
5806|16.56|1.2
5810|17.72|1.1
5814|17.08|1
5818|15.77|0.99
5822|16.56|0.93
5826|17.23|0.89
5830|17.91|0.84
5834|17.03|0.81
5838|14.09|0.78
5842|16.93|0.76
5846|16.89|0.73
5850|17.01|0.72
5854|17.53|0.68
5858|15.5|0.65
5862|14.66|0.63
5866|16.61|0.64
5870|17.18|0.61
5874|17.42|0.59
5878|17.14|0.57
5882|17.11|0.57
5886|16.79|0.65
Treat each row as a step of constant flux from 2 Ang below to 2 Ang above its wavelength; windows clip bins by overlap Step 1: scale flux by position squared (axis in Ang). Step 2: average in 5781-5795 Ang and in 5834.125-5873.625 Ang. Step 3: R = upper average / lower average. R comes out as 1.0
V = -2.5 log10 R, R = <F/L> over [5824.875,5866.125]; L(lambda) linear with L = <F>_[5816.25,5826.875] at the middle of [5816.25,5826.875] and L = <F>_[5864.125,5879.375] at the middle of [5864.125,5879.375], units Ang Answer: 0.02 mag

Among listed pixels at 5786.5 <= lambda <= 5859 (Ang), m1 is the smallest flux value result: 14.09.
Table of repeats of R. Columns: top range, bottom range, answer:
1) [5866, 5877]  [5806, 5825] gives 1.04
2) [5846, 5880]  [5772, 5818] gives 1.01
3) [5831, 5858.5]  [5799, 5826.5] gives 1.00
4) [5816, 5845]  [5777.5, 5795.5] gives 0.99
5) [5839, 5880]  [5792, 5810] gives 1.03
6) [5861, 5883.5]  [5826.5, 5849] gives 1.02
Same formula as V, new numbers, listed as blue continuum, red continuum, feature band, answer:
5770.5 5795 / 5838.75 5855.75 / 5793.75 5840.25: 0.03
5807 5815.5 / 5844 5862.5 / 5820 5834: -0.01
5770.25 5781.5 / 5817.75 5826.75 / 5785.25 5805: 0.02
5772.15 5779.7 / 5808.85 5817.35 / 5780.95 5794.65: 0.03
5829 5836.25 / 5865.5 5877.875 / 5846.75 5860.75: 0.04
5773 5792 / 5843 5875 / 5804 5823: 0.01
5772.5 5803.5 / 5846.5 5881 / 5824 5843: 0.01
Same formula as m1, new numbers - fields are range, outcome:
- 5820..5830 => 16.56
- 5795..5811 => 15.41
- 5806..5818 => 15.77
